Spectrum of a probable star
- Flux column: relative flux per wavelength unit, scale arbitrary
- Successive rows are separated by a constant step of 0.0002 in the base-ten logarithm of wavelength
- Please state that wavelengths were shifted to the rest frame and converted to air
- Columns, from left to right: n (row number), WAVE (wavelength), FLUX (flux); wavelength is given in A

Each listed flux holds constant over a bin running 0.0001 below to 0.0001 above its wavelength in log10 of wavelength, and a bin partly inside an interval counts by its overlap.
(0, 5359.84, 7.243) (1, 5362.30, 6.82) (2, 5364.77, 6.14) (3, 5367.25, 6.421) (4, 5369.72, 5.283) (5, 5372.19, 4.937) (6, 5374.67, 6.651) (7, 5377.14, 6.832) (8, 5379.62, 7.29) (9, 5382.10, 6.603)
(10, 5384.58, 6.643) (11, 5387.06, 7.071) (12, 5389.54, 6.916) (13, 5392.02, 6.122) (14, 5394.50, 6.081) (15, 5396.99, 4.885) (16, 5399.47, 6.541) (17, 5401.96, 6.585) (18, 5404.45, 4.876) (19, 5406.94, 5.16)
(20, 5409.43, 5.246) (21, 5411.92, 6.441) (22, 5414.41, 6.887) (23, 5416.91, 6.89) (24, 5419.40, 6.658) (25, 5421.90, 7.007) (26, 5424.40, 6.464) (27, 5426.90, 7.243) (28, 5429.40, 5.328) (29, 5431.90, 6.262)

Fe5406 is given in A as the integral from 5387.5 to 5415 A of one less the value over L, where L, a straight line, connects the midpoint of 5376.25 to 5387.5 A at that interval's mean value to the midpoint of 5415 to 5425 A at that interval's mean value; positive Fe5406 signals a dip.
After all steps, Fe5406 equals 3.4 A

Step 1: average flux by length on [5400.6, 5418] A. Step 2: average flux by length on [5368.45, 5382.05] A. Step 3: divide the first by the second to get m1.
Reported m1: 1.0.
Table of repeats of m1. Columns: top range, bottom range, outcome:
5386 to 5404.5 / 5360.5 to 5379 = 1.00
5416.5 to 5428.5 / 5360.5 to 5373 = 1.13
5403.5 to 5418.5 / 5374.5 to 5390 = 0.87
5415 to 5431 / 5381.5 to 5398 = 1.04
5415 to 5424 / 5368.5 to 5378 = 1.16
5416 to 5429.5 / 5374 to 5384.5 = 0.98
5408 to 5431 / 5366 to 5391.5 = 1.00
